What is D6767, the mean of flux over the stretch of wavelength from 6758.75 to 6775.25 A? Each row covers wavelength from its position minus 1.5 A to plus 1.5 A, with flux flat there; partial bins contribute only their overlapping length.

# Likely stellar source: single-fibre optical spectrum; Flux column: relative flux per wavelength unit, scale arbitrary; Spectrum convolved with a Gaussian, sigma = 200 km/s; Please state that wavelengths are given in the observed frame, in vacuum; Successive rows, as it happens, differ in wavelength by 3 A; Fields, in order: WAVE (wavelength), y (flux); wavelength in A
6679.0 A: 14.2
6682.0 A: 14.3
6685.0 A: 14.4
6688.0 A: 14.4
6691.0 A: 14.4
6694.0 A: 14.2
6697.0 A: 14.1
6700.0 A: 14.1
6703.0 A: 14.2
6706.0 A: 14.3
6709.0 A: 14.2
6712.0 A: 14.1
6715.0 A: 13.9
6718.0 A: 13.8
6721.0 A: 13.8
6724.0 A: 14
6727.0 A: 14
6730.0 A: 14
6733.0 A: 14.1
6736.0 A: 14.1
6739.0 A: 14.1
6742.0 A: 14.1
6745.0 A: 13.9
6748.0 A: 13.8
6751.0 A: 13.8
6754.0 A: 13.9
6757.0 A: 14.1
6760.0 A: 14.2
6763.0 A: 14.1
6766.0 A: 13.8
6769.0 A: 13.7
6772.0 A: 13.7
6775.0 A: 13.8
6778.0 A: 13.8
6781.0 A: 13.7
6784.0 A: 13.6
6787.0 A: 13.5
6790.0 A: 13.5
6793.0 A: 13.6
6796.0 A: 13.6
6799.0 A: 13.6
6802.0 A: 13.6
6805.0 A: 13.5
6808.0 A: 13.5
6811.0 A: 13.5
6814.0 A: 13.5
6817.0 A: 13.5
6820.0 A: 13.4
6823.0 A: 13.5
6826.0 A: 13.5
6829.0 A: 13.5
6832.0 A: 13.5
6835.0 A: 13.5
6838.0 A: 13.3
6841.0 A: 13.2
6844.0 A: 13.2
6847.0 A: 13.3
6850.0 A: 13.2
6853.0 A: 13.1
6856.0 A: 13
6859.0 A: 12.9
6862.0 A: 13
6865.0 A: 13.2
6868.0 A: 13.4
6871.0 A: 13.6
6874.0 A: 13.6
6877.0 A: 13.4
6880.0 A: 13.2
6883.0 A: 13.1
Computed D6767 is 13.9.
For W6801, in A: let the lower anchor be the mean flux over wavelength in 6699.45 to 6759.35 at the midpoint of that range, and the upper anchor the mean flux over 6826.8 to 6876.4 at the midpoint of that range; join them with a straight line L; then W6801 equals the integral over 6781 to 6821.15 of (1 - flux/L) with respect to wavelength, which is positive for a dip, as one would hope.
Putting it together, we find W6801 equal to 0.1 A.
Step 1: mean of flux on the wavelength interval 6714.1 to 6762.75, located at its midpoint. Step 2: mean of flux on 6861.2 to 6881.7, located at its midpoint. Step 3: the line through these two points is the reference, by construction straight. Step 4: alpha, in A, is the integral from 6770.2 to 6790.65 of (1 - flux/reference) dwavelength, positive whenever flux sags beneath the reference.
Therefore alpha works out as 0.17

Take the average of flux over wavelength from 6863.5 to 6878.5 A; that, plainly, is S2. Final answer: 13.4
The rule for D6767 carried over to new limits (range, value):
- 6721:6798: 13.9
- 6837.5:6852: 13.2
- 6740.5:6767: 14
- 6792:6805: 13.6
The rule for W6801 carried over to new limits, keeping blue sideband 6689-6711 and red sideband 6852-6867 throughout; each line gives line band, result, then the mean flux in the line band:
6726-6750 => -0.1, 14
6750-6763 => -0.2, 14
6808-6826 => -0.2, 13.5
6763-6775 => -0.1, 13.8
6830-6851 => -0.2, 13.3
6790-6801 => -0.1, 13.6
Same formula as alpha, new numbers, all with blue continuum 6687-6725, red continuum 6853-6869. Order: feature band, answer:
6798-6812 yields -0.08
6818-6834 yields -0.19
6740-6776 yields -0.37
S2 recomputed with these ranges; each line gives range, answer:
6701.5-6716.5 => 14.1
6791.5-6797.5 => 13.6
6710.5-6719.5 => 13.9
